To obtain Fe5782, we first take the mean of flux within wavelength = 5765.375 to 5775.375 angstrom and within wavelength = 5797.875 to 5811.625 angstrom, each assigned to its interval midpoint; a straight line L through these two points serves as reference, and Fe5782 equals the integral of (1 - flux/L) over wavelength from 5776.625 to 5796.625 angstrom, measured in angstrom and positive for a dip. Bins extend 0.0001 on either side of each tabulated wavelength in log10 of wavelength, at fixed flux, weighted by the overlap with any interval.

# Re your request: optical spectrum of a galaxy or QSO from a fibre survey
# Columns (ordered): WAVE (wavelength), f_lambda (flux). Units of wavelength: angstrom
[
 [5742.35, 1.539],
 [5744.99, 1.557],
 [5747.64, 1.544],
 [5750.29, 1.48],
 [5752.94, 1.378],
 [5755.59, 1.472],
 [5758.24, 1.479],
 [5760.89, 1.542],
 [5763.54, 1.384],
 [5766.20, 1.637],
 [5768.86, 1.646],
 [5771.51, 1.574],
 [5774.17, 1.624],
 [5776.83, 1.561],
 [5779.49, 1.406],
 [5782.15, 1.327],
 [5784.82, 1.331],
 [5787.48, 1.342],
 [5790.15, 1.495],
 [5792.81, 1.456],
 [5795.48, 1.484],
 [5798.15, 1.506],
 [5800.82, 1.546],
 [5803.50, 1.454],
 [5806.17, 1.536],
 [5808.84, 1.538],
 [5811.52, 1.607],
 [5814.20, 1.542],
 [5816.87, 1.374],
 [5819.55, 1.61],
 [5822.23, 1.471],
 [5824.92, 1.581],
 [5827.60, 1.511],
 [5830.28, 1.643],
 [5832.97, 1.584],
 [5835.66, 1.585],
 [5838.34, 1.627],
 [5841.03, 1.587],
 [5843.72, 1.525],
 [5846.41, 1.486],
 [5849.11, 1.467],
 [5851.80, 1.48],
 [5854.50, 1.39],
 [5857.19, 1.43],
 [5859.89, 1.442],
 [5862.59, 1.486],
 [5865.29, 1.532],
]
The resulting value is 2.0 angstrom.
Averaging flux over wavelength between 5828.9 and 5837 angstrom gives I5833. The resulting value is 1.6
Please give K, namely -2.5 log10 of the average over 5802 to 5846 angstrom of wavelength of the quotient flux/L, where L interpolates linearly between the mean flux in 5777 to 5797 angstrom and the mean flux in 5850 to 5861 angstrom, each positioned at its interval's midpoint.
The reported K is -0.09 mag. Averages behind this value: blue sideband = 1.42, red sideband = 1.44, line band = 1.55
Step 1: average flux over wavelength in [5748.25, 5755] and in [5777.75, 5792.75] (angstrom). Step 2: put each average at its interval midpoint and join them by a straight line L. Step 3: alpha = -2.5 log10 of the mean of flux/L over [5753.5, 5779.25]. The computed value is -0.08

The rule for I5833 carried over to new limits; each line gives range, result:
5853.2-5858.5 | 1.41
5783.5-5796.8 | 1.42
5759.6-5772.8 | 1.56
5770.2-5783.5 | 1.5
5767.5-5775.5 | 1.62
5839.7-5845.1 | 1.56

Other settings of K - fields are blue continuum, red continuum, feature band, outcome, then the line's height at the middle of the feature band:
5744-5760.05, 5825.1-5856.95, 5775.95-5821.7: 0.02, 1.51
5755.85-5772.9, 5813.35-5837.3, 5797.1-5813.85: 0.01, 1.54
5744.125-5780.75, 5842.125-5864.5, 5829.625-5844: -0.08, 1.48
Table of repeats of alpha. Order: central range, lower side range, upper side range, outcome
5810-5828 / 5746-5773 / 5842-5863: -0.03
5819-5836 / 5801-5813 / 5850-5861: -0.05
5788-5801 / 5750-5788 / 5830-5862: 0.01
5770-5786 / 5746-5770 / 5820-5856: 0.03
